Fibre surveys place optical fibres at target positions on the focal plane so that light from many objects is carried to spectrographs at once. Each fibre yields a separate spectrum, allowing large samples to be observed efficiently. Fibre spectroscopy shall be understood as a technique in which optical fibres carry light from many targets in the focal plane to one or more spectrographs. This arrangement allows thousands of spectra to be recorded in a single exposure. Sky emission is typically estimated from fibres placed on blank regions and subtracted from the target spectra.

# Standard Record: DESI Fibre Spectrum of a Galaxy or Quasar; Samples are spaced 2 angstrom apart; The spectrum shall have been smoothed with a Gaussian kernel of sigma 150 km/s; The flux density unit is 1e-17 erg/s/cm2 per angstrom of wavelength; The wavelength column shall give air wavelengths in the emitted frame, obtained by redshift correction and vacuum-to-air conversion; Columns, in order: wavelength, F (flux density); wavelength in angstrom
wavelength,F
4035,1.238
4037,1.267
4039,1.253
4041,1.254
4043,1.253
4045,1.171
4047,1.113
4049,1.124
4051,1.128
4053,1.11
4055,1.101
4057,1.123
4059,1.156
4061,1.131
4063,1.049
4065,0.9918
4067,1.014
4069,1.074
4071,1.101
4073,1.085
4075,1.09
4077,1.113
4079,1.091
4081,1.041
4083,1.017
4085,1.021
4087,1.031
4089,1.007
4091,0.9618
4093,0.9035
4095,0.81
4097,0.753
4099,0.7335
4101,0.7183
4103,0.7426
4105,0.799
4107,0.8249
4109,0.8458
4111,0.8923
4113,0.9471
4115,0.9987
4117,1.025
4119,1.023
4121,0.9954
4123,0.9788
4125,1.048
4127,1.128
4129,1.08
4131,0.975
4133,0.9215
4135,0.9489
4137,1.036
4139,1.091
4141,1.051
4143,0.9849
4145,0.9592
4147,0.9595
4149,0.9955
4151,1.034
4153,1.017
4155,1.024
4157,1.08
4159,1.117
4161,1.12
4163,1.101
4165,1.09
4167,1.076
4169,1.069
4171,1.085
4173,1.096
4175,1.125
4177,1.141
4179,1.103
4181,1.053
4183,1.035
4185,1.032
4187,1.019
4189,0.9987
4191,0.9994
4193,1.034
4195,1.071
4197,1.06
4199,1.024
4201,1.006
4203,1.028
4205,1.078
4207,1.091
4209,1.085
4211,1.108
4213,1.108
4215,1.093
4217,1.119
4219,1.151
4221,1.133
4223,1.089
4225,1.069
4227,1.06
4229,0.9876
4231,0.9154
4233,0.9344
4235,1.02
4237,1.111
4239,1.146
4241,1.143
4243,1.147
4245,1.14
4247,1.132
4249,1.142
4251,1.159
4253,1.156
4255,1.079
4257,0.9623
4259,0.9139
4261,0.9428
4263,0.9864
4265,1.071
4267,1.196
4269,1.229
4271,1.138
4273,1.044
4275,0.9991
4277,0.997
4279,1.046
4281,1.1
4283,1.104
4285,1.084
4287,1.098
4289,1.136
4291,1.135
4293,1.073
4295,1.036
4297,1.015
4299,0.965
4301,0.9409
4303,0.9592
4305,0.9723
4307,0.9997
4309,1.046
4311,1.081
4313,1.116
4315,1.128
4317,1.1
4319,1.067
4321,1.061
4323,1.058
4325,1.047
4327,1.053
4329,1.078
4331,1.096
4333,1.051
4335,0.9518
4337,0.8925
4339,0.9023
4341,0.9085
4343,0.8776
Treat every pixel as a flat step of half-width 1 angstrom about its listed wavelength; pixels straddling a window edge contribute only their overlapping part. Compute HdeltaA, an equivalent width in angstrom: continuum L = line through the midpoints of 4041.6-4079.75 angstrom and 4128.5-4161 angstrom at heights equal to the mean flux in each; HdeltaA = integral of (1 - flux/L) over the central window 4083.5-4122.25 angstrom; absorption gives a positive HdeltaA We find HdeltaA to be 6.0 angstrom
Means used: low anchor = 1.11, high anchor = 1.02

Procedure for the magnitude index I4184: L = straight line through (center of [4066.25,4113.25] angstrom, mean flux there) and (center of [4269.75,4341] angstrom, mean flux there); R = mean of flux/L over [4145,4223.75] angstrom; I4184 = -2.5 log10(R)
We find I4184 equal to -0.08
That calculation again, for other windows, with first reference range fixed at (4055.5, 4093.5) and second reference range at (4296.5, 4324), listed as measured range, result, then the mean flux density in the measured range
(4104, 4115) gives 0.20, 0.874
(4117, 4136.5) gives 0.04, 1.01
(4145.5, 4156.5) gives 0.04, 1.01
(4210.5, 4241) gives -0.03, 1.07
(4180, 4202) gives 0.02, 1.03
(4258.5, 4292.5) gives -0.04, 1.07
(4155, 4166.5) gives -0.05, 1.09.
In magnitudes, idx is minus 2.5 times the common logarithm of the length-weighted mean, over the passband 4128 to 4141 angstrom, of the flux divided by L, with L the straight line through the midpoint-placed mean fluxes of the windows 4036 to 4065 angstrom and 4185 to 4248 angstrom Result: 0.10 mag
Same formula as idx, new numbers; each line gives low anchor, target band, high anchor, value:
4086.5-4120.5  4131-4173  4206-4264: -0.09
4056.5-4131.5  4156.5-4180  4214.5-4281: -0.08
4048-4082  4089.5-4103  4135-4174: 0.30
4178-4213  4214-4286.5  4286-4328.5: -0.03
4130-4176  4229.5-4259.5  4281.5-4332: -0.02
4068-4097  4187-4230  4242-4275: 0.00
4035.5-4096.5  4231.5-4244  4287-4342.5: -0.03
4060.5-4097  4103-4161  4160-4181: 0.08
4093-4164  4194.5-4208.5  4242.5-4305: -0.04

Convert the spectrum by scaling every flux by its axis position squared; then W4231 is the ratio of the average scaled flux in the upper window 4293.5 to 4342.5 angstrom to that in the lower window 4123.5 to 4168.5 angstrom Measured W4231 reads 1.1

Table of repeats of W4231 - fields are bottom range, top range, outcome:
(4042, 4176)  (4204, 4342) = 1.12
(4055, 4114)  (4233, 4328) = 1.21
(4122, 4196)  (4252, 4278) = 1.06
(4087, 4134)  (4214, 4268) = 1.24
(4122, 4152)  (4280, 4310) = 1.11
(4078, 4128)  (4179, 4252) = 1.21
